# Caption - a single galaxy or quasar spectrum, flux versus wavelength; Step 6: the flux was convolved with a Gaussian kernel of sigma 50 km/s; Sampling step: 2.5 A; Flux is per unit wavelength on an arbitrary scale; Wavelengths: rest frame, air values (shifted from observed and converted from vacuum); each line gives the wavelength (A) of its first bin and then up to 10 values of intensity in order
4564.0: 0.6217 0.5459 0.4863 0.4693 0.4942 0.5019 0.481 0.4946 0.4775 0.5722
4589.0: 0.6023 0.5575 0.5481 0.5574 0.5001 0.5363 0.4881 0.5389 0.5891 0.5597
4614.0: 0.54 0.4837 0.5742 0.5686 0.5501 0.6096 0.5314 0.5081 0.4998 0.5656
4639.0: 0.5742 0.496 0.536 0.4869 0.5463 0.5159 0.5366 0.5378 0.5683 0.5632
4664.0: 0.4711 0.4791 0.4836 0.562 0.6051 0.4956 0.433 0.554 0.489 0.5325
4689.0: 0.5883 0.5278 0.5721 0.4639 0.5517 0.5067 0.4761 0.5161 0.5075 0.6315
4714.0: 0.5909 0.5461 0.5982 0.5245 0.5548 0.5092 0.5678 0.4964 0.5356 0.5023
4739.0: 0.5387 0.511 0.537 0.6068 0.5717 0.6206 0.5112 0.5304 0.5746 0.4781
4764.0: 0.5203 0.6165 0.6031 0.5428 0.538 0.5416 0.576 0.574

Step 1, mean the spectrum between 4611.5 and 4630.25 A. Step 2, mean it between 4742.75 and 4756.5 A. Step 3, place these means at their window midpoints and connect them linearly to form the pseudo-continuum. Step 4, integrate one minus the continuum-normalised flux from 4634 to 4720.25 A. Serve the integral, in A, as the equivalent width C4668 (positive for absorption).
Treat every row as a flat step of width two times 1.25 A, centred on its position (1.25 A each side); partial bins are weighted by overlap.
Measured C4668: 4.0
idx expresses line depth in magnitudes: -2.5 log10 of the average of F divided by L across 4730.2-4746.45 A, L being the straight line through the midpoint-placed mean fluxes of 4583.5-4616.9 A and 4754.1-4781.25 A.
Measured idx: 0.05 mag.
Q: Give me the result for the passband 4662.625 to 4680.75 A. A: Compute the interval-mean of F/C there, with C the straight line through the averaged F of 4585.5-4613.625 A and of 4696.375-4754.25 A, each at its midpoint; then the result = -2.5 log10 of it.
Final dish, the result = 0.08 mag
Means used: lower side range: 0.549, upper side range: 0.543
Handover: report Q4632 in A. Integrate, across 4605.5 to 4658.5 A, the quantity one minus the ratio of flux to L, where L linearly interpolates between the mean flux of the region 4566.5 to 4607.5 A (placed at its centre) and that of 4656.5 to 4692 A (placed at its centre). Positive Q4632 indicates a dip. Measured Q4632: -1.8 A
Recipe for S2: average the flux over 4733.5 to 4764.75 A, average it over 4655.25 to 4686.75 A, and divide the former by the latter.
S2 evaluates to 1.0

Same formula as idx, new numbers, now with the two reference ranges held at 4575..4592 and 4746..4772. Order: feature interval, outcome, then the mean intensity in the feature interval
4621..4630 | -0.063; 0.566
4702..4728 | 0.014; 0.545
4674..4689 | 0.057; 0.517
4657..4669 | 0.048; 0.518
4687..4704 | 0.034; 0.531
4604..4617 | -0.020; 0.54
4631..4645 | 0.010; 0.531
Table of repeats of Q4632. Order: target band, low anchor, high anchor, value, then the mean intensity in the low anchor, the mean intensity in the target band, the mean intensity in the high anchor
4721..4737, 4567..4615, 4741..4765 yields 0.5 A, 0.526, 0.529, 0.548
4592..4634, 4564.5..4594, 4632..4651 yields -1.4 A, 0.521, 0.542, 0.528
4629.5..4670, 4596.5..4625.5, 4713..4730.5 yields 1.6 A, 0.54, 0.523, 0.555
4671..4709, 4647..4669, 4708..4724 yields 1.6 A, 0.523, 0.524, 0.566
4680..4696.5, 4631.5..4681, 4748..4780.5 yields -0.1 A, 0.524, 0.536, 0.556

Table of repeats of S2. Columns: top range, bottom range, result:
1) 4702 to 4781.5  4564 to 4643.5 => 1.03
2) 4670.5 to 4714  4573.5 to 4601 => 1.01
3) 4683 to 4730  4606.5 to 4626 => 0.98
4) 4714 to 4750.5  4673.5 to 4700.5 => 1.04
